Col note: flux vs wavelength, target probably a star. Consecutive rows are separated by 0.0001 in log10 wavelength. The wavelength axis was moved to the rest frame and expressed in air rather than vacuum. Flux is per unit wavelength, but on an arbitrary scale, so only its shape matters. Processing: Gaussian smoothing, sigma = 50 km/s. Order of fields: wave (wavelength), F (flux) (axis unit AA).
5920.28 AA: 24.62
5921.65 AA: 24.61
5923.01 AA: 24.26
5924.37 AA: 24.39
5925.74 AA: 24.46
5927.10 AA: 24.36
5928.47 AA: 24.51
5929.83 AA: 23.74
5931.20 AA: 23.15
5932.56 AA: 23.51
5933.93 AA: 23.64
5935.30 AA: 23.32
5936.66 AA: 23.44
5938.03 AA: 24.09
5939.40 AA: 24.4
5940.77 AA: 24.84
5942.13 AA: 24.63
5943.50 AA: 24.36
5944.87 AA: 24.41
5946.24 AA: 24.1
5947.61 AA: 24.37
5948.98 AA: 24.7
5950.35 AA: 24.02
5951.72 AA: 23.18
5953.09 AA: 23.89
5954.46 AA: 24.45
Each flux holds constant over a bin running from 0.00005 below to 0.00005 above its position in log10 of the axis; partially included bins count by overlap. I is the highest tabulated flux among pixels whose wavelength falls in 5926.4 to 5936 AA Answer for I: 24.51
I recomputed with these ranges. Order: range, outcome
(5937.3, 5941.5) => 24.84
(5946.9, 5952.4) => 24.7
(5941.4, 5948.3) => 24.63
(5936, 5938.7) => 24.09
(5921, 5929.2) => 24.61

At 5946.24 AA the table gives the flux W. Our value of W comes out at 24.1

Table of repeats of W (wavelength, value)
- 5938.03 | 24.09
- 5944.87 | 24.41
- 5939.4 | 24.4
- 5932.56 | 23.51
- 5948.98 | 24.7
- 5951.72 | 23.18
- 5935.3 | 23.32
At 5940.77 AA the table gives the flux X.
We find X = 24.84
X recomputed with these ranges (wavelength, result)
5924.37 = 24.39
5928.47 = 24.51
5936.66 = 23.44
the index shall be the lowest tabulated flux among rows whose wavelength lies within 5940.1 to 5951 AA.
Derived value 24.02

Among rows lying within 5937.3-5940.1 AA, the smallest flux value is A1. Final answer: 24.09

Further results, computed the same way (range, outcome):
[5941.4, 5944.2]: 24.36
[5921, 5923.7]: 24.26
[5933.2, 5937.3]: 23.32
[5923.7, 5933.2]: 23.15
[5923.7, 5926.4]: 24.39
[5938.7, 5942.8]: 24.4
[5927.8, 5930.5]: 23.74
